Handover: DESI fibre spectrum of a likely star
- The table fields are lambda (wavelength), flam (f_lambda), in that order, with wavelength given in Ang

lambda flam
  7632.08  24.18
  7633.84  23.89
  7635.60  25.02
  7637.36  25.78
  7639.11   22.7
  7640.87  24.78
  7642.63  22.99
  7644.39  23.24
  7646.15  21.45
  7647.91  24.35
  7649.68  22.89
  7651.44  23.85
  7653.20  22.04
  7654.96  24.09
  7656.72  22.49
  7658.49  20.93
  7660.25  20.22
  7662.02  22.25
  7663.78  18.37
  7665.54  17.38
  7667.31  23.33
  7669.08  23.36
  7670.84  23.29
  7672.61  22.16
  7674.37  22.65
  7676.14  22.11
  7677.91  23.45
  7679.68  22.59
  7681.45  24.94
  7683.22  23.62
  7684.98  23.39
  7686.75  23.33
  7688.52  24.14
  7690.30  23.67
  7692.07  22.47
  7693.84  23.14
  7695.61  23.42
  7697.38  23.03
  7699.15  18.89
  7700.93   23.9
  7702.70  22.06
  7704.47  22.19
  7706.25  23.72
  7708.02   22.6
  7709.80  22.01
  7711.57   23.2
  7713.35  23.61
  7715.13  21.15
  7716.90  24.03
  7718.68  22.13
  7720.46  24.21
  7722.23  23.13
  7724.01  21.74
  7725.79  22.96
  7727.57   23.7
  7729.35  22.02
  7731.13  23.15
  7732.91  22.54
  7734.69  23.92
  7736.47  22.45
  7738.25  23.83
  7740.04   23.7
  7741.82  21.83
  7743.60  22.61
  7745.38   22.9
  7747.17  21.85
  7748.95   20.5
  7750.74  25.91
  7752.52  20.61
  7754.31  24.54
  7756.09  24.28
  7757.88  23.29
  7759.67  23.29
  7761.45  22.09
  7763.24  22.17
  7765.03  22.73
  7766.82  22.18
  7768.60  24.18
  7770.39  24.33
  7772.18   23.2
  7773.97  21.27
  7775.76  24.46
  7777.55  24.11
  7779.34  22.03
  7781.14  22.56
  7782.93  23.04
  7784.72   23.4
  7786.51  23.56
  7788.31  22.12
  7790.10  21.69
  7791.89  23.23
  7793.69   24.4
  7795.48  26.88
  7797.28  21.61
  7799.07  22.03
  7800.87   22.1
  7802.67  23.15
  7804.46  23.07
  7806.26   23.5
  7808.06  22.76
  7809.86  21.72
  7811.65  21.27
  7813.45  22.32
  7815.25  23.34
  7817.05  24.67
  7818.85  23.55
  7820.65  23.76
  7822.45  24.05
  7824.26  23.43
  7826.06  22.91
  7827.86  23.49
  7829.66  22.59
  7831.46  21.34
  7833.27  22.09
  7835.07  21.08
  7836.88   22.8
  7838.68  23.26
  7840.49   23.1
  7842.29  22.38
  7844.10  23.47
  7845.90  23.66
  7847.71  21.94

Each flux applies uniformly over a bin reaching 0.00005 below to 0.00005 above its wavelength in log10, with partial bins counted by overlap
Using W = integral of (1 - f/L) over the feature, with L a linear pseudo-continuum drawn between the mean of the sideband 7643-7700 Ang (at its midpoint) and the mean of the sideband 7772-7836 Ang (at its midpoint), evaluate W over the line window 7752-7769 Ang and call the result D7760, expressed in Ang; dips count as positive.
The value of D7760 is -0.1 Ang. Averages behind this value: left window 22.5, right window 22.9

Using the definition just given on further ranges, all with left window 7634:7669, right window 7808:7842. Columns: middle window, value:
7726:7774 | -0.5 Ang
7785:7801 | -0.3 Ang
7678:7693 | -0.6 Ang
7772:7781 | -0.1 Ang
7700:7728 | -0.3 Ang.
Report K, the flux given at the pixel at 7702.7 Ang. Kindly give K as 22.06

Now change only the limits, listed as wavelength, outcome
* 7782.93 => 23.04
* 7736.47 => 22.45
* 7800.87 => 22.1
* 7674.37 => 22.65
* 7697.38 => 23.03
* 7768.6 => 24.18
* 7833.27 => 22.09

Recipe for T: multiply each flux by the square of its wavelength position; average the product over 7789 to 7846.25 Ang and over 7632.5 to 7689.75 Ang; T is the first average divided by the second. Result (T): 1.05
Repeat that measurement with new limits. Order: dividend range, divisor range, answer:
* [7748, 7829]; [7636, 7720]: 1.04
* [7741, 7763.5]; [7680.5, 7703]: 1.00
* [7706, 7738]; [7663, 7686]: 1.04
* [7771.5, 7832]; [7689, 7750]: 1.03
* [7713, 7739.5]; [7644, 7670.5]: 1.06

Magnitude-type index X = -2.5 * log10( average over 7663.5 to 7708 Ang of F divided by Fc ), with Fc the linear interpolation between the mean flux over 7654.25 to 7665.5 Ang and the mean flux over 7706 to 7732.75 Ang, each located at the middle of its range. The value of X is -0.04 mag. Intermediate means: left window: 21.1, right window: 22.9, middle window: 22.6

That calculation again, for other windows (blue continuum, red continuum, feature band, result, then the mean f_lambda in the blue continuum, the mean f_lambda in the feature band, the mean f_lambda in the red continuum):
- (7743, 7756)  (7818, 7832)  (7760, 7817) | 0.002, 22.8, 23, 23.2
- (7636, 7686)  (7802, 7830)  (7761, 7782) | 0.002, 22.7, 23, 23.1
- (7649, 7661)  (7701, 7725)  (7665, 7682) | -0.003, 22.4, 22.6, 22.8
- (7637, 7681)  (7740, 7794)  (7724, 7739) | -0.009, 22.5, 23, 22.9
